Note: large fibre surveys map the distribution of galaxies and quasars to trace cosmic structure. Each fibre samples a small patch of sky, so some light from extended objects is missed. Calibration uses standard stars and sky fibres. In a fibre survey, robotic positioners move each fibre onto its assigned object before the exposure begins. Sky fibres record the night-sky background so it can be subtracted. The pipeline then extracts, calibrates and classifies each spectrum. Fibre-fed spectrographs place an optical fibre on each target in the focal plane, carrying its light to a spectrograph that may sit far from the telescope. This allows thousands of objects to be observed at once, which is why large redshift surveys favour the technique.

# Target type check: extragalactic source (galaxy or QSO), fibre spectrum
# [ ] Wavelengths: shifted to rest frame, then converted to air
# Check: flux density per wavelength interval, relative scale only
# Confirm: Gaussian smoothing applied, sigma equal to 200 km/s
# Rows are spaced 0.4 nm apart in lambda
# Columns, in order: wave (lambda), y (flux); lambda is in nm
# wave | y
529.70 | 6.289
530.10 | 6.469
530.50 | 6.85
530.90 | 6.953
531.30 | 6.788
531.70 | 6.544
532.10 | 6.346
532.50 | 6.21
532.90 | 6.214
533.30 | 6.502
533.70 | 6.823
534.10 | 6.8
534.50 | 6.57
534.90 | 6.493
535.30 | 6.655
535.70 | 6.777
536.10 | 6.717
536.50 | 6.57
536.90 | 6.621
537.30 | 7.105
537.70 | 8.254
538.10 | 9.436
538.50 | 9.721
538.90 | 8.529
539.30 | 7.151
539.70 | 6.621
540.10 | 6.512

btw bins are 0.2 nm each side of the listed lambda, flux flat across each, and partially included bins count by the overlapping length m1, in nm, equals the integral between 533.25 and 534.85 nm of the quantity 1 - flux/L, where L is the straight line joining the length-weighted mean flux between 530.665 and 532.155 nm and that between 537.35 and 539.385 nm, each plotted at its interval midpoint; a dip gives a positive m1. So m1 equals 0.16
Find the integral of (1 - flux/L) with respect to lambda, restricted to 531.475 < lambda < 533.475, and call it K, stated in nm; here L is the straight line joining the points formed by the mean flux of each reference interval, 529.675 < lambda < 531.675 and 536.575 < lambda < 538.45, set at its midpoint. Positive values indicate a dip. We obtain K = 0.18 nm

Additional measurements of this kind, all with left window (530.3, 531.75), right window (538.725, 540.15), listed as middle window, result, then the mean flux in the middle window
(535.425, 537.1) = 0.098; 6.67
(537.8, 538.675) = -0.272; 9.42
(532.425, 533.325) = 0.081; 6.28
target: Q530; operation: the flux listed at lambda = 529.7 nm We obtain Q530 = 6.289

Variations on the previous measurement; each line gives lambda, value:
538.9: 8.529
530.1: 6.469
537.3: 7.105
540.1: 6.512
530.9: 6.953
